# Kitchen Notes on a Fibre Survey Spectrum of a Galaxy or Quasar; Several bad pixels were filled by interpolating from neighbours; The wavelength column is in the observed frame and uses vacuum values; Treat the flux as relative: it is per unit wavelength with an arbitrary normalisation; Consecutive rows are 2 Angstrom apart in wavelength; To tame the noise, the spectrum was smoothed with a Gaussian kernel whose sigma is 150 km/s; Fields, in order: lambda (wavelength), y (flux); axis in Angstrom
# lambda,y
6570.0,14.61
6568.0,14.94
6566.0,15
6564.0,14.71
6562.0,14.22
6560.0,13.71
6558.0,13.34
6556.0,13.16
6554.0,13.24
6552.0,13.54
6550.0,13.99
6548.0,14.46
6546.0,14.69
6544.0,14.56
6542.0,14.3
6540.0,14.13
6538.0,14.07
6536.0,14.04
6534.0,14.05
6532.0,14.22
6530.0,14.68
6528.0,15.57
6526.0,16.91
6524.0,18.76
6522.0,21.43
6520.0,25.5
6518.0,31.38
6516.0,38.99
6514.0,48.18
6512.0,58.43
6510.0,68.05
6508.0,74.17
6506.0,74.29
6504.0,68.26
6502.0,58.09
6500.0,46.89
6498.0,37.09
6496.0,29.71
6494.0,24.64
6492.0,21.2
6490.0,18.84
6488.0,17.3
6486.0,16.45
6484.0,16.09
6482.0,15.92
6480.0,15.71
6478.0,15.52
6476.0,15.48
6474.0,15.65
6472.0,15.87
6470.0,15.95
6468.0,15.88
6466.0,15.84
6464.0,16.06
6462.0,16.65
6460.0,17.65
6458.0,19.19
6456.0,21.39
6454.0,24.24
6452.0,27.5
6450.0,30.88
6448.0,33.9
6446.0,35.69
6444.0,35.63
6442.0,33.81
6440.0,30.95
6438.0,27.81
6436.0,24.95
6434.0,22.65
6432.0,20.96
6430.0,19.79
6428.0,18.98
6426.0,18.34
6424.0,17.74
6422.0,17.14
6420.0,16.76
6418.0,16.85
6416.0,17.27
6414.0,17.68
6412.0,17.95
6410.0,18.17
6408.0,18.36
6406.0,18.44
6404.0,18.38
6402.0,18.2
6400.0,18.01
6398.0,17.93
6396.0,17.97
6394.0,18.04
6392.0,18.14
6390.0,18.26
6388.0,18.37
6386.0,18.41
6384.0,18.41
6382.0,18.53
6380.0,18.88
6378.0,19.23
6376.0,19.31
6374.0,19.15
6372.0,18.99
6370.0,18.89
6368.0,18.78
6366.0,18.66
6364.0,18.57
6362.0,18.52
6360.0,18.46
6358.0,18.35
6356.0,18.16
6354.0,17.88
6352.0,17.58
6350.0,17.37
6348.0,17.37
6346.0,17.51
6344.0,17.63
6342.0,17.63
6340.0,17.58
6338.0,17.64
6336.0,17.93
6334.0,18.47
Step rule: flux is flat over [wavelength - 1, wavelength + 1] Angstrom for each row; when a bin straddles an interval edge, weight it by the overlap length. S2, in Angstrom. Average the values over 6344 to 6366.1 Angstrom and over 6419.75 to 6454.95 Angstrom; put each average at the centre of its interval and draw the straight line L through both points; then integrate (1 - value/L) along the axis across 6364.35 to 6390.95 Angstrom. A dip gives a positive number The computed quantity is 1.7 Angstrom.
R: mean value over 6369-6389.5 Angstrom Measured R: 18.8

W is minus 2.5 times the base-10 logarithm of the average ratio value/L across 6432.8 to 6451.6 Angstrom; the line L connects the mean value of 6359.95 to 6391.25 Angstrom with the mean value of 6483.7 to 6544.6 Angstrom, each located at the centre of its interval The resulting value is -0.225 mag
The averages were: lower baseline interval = 18.7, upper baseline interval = 31.3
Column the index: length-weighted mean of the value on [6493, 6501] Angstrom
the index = 34.6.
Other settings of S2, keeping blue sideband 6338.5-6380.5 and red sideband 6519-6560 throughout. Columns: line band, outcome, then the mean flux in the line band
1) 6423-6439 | -4.0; 21.4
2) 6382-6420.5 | -0.8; 18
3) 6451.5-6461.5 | -2.8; 21.5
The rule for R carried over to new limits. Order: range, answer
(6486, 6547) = 31.2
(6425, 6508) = 26.6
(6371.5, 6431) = 18.2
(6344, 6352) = 17.5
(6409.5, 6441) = 20.3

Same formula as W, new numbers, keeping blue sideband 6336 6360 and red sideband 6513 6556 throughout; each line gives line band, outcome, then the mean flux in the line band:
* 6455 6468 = 0.049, 17.6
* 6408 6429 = 0.029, 17.7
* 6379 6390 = -0.031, 18.5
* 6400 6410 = -0.011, 18.3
